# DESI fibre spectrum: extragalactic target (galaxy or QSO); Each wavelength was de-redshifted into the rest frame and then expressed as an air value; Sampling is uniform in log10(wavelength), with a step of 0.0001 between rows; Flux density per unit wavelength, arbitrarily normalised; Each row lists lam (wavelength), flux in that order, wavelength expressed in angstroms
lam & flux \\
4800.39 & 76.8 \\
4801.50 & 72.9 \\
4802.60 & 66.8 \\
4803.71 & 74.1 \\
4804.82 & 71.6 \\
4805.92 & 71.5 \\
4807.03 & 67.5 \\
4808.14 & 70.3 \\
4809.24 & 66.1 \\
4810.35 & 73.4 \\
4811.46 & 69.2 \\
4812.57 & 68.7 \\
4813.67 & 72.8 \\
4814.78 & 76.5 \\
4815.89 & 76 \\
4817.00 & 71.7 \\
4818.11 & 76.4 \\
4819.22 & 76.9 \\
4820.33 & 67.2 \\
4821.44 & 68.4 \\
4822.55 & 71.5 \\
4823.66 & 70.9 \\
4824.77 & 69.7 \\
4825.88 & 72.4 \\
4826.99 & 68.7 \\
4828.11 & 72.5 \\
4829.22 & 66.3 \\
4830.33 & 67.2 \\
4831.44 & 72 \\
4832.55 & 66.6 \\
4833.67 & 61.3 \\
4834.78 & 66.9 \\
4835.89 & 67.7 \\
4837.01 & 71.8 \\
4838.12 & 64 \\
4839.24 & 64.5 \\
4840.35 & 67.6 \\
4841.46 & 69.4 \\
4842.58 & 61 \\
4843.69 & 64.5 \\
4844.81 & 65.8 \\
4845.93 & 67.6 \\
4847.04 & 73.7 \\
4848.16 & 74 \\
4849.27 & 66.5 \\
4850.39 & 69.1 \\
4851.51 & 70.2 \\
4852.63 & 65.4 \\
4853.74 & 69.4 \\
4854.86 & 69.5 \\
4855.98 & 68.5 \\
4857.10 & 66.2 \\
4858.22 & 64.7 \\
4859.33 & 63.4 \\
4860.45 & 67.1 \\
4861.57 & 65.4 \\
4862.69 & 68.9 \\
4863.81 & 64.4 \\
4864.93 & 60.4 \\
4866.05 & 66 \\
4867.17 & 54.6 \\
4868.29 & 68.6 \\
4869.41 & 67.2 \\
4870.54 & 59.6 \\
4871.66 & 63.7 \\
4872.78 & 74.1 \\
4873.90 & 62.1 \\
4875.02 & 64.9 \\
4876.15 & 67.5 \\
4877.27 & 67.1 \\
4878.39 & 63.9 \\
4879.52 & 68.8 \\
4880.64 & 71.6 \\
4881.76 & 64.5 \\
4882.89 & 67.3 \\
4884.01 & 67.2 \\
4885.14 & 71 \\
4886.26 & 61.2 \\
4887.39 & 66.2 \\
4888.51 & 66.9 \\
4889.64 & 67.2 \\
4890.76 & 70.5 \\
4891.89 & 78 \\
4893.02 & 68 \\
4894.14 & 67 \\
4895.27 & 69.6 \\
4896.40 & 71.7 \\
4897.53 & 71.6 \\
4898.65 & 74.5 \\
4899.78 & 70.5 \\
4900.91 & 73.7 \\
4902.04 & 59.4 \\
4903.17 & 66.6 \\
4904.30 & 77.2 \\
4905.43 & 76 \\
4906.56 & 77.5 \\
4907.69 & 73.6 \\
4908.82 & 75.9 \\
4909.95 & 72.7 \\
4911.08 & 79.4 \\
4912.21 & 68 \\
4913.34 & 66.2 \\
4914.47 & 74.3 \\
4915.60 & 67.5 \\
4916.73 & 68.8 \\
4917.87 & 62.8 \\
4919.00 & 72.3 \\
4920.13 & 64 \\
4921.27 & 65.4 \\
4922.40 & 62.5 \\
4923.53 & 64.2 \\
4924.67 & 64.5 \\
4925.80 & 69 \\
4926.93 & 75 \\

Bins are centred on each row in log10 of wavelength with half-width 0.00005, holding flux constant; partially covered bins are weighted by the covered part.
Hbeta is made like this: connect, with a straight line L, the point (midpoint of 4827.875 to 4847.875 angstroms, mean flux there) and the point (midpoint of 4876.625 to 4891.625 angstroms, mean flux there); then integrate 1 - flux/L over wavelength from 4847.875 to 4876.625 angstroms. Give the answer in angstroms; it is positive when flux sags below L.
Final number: 0.5 angstroms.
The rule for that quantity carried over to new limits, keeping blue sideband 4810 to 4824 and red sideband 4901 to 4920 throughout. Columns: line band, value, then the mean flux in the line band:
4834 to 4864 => 1.9 angstroms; 67.3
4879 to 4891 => 0.7 angstroms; 67.5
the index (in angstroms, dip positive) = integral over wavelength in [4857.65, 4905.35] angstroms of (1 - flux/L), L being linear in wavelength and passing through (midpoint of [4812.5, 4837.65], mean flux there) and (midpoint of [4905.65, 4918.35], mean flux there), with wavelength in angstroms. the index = 2.64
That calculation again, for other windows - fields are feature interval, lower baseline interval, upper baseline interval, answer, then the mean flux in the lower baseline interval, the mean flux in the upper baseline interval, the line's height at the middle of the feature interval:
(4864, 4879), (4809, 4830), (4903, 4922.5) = 1.37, 71.4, 70.9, 71.1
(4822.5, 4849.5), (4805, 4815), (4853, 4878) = 0.05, 70.6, 65.6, 68.2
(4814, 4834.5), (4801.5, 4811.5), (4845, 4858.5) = -0.29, 70.3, 68.7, 69.7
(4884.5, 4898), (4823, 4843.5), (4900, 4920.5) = 0.21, 67.8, 70.9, 70.2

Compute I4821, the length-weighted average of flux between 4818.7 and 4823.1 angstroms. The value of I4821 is 71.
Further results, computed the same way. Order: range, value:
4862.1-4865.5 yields 64.6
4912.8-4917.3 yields 69.2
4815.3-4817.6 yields 73.8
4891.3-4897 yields 70.8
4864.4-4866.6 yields 63.2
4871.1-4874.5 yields 66.8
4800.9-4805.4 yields 71.4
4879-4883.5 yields 68.1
